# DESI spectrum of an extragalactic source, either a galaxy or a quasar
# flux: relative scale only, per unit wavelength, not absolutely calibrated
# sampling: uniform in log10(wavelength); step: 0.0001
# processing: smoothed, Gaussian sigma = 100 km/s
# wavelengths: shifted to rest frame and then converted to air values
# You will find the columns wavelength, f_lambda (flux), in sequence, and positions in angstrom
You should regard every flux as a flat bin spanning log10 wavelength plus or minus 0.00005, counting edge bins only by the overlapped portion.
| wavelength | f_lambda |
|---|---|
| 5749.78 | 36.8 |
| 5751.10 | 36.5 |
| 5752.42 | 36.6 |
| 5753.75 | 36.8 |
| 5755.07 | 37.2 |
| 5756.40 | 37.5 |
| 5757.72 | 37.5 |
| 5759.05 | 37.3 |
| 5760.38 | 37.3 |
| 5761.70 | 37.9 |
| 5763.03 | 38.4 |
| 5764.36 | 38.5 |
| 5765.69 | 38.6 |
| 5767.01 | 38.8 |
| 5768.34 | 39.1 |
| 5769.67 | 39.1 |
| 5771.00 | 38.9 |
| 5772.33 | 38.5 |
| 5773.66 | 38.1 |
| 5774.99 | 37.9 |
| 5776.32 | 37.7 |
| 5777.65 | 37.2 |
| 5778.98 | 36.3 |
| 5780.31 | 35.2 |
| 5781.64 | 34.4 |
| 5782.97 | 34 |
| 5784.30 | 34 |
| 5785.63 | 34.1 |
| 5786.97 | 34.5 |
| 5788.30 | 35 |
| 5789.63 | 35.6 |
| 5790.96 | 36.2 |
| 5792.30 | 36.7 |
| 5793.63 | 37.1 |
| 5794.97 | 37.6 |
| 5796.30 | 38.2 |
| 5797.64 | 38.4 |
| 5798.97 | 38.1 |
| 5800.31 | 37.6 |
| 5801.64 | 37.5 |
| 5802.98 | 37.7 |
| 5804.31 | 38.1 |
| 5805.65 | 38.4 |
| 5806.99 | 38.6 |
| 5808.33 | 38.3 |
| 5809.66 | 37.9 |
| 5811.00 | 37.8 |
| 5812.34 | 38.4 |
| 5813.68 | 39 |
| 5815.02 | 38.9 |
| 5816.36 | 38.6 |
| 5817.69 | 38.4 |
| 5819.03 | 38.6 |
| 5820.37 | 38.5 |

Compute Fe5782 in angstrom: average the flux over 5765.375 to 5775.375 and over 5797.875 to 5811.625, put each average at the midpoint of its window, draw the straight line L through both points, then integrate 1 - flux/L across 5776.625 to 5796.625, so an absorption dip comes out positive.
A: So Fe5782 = 1.4 angstrom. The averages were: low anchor 38.6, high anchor 38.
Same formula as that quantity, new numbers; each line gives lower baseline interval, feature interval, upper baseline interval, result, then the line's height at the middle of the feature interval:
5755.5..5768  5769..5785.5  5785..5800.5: 0.3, 37.3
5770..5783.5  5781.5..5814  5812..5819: 0.8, 37.9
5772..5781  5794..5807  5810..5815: 0.0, 38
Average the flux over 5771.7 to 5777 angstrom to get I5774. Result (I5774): 38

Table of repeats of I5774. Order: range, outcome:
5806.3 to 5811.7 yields 38.1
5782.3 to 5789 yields 34.3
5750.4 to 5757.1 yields 37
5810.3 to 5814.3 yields 38.3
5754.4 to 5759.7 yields 37.4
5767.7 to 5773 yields 38.9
